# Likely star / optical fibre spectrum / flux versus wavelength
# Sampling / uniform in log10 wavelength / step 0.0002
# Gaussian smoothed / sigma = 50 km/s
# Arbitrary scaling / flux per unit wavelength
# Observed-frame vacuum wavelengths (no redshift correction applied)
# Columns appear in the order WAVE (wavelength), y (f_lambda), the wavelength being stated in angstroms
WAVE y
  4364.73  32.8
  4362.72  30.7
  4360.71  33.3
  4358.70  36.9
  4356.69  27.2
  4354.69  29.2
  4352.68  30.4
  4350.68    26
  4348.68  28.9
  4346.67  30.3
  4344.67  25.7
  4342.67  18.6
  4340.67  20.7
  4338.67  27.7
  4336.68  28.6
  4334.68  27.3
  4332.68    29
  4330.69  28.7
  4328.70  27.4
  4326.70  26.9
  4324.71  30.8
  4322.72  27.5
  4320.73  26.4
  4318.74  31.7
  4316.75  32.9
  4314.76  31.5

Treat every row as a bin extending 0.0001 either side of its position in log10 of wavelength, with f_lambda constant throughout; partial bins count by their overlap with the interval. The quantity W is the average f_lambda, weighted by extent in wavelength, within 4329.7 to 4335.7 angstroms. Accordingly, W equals 28.3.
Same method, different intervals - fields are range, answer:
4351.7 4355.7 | 29.8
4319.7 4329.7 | 27.8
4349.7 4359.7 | 30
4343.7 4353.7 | 28.3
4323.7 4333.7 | 28.6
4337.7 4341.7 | 24.1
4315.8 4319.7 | 32.3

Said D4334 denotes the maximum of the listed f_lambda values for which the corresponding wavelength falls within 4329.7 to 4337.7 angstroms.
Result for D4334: 29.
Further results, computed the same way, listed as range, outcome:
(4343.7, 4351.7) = 30.3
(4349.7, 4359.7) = 36.9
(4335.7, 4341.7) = 28.6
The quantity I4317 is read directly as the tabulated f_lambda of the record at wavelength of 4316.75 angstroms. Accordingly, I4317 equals 32.9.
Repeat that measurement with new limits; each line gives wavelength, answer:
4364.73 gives 32.8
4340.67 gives 20.7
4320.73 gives 26.4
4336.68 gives 28.6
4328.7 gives 27.4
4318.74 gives 31.7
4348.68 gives 28.9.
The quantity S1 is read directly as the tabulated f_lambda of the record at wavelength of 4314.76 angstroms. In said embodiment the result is 31.5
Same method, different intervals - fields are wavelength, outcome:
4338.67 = 27.7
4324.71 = 30.8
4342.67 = 18.6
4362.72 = 30.7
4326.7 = 26.9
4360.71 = 33.3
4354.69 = 29.2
